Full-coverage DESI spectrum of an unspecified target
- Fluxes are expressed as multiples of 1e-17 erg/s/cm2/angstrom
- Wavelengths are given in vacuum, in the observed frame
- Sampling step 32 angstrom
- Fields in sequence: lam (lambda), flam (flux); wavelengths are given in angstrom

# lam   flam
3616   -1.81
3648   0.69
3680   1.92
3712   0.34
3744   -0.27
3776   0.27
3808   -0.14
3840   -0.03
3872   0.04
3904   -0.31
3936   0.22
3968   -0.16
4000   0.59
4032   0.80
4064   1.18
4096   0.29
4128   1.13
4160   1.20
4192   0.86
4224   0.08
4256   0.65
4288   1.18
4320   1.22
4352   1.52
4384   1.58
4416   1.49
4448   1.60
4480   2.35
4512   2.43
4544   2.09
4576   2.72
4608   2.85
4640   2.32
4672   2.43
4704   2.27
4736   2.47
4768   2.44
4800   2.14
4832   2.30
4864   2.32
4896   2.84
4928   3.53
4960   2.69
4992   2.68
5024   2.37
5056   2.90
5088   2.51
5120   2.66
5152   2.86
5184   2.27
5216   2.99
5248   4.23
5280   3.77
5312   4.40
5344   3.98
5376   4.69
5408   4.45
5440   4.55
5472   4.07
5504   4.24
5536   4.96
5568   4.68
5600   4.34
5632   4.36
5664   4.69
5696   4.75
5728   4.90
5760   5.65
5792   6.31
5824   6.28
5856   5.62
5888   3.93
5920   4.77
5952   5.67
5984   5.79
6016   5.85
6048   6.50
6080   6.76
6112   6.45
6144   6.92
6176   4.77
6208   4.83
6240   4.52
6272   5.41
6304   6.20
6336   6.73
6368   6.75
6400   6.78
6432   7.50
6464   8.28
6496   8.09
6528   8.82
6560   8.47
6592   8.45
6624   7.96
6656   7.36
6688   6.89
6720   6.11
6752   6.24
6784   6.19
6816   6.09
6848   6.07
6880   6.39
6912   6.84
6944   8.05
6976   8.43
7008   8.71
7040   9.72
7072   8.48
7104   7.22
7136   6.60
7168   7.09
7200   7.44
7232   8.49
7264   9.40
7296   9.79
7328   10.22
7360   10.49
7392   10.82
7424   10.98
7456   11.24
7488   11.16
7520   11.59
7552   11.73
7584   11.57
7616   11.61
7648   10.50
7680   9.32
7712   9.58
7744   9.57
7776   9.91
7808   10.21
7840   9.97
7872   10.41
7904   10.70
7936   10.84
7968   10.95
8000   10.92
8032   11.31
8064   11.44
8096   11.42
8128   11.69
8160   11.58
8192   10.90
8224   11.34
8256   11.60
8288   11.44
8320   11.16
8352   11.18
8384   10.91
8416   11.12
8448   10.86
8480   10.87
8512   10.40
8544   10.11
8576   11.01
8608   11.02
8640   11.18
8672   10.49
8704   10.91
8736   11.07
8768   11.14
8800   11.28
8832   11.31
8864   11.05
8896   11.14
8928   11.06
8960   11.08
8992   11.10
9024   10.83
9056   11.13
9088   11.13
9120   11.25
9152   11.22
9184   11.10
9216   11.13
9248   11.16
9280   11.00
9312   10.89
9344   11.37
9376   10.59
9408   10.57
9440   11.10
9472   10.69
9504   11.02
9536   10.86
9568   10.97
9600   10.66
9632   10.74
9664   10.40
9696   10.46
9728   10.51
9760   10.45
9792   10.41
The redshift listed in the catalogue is 0.00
